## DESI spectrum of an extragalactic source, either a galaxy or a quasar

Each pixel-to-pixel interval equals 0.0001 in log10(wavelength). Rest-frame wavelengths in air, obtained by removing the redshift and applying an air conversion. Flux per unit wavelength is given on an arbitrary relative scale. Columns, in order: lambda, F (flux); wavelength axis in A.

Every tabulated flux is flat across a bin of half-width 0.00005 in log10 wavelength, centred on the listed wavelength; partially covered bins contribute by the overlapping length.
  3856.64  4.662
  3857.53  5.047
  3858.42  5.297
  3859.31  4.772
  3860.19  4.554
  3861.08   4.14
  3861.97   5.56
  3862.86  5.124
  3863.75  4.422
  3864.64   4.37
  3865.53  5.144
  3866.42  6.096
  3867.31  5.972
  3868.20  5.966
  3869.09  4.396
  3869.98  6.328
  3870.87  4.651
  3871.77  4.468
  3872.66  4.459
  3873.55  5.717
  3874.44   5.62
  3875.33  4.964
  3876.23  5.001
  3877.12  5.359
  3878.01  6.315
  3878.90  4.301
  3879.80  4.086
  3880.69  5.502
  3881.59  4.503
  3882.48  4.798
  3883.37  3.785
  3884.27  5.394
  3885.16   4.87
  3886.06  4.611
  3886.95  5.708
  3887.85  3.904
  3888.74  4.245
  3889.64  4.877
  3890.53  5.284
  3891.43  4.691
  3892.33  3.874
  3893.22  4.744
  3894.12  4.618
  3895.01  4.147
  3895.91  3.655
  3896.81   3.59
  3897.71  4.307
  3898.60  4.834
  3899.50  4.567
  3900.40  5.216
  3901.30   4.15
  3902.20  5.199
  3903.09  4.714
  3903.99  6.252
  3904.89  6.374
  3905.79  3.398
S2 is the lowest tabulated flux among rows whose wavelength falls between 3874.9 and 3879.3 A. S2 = 4.301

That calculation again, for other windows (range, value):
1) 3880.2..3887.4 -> 3.785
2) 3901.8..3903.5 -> 4.714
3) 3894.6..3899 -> 3.59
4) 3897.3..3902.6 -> 4.15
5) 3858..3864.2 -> 4.14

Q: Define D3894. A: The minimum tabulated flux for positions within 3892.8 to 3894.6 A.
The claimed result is 4.618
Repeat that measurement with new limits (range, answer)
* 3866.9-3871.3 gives 4.396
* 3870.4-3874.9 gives 4.459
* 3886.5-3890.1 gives 3.904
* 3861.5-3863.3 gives 5.124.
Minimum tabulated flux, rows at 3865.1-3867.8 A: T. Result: 5.144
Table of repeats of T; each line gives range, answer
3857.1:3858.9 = 5.047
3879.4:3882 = 4.086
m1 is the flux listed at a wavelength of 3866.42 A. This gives 6.096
